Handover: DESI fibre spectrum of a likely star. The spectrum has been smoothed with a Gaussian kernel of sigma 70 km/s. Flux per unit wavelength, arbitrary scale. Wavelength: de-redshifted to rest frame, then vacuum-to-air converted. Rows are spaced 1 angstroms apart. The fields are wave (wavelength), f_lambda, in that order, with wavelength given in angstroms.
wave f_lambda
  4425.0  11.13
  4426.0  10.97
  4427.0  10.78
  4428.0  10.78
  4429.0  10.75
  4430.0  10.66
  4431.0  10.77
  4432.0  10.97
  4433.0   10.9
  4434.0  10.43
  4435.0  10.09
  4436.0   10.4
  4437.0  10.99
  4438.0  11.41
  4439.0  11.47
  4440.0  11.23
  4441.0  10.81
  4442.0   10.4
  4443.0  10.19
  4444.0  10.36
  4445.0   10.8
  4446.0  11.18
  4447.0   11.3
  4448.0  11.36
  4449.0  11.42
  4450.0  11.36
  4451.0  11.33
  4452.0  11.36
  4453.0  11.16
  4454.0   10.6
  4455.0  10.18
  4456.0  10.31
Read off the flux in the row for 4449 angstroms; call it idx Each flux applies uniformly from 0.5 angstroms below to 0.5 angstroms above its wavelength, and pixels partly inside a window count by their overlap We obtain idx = 11.42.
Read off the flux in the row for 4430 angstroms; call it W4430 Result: 10.66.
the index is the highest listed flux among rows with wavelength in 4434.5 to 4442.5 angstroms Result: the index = 11.47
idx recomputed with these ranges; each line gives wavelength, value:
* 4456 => 10.31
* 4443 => 10.19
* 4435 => 10.09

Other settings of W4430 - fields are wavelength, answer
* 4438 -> 11.41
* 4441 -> 10.81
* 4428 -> 10.78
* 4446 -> 11.18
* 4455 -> 10.18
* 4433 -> 10.9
